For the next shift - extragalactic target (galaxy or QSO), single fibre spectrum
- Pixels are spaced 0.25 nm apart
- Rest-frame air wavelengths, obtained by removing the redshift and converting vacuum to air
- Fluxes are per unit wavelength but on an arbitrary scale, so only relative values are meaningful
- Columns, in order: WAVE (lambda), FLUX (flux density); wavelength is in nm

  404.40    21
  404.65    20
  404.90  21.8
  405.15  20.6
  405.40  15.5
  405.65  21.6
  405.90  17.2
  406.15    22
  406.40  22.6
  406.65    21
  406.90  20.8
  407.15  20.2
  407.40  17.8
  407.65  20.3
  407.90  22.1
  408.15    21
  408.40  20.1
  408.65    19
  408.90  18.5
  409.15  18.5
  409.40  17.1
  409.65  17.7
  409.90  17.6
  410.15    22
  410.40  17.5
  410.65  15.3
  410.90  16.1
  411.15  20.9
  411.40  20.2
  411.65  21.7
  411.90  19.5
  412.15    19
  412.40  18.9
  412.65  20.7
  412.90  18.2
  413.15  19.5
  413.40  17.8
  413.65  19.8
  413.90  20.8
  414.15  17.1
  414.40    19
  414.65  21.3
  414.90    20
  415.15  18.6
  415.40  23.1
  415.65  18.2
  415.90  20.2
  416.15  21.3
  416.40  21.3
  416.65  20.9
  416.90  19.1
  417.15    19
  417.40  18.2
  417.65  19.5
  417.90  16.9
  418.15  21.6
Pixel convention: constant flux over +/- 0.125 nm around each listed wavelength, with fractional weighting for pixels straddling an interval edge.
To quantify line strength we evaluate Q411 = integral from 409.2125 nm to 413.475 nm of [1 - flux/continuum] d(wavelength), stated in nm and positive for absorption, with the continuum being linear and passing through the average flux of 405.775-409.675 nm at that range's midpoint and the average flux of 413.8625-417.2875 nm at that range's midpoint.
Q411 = 0.23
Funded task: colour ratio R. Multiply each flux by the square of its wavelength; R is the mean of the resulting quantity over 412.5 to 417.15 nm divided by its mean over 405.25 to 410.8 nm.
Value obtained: 1.06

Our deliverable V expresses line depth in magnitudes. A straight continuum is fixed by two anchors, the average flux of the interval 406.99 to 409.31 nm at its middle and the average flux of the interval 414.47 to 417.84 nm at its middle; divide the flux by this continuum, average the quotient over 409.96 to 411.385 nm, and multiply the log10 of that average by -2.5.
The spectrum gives 0.07 mag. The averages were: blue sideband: 19.7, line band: 18.5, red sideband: 20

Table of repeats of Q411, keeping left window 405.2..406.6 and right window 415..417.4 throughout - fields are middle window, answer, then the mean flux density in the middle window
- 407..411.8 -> 0.194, 19.1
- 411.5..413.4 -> 0.046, 19.5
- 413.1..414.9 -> 0.061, 19.4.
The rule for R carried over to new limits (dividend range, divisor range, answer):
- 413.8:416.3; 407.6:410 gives 1.07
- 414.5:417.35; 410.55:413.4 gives 1.08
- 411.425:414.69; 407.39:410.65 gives 1.04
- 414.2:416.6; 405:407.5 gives 1.06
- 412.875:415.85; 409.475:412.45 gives 1.05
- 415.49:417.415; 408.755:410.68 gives 1.13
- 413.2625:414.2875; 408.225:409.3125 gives 1.02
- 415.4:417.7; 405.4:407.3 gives 1.03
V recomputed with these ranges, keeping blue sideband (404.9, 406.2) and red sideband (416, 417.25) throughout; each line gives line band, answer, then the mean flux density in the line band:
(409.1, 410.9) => 0.12 mag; 17.8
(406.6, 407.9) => -0.03 mag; 20.2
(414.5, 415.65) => -0.01 mag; 20.4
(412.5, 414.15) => 0.04 mag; 19.3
